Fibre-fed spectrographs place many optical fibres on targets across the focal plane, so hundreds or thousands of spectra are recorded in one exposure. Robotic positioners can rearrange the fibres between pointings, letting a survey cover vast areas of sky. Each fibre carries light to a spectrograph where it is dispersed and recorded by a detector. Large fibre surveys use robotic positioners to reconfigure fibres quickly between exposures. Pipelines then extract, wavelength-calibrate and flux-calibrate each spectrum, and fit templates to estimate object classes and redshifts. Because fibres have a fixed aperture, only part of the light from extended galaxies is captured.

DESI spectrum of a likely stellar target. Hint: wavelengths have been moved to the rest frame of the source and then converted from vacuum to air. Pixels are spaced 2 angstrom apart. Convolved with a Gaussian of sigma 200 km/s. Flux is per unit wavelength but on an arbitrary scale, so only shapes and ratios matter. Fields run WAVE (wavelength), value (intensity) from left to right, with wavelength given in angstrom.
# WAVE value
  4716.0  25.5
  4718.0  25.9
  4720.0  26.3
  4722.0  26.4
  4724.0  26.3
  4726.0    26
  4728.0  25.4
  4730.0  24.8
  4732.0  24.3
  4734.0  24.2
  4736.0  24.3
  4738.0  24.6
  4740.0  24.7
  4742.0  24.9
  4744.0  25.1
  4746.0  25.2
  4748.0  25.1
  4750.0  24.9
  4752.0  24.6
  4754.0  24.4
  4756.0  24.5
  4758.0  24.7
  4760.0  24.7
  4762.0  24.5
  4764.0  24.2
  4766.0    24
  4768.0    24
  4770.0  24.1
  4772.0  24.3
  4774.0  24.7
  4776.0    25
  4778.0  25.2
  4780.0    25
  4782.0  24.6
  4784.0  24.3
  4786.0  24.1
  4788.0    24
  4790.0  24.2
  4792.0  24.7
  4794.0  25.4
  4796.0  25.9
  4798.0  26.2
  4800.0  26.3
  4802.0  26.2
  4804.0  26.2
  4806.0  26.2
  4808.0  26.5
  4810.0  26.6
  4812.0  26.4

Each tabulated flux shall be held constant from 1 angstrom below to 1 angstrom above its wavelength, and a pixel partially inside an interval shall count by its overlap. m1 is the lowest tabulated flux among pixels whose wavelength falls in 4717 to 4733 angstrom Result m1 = 24.3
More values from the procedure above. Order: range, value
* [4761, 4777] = 24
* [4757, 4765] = 24.2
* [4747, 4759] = 24.4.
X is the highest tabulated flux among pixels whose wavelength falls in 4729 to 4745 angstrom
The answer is 25.1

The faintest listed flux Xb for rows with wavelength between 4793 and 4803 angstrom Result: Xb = 25.4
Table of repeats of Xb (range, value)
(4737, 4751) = 24.6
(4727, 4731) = 24.8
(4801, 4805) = 26.2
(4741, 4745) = 24.9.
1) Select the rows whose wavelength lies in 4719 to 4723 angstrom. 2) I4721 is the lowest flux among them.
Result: 26.3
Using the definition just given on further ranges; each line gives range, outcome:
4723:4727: 26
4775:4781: 25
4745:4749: 25.1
